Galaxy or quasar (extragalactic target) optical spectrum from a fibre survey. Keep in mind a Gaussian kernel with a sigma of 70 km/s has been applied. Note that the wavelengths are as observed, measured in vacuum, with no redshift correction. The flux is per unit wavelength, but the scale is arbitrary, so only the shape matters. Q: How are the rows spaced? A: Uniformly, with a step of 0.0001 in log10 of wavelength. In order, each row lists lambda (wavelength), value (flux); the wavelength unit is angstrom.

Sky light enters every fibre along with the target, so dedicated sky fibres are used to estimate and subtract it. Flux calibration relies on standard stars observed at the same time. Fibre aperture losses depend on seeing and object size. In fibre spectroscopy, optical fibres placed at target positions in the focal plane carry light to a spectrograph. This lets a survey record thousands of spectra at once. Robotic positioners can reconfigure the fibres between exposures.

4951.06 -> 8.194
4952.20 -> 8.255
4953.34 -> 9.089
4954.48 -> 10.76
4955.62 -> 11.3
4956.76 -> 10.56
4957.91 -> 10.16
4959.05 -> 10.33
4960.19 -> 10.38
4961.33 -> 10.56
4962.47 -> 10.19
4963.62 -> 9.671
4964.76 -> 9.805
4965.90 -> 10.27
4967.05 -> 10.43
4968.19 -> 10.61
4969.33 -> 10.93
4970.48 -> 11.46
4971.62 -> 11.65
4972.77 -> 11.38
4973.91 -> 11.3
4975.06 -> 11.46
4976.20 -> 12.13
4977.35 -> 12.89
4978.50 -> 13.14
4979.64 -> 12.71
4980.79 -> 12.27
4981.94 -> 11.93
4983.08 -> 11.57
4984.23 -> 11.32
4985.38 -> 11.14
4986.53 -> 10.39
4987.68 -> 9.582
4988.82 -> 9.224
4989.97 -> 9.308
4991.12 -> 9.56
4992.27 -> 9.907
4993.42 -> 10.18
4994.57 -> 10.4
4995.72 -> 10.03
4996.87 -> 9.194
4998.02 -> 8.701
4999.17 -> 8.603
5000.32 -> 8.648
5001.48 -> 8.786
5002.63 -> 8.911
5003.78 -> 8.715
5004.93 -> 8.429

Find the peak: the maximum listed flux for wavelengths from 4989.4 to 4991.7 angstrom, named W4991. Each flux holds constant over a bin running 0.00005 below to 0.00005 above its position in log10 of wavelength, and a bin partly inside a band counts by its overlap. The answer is 9.56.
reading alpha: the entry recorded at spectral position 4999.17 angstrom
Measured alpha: 8.603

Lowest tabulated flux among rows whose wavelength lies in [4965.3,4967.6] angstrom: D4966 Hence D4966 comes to 10.27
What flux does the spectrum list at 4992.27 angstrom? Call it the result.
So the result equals 9.907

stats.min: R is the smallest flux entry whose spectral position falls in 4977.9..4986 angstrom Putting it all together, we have 11.14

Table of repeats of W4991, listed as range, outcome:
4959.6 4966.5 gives 10.56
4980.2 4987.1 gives 12.27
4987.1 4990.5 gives 9.582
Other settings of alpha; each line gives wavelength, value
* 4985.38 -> 11.14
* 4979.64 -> 12.71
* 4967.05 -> 10.43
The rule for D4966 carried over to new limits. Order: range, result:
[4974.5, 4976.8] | 11.46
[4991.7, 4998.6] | 8.701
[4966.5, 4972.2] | 10.43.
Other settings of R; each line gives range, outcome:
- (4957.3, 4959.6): 10.16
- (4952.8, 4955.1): 9.089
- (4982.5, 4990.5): 9.224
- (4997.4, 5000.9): 8.603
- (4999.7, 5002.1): 8.648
